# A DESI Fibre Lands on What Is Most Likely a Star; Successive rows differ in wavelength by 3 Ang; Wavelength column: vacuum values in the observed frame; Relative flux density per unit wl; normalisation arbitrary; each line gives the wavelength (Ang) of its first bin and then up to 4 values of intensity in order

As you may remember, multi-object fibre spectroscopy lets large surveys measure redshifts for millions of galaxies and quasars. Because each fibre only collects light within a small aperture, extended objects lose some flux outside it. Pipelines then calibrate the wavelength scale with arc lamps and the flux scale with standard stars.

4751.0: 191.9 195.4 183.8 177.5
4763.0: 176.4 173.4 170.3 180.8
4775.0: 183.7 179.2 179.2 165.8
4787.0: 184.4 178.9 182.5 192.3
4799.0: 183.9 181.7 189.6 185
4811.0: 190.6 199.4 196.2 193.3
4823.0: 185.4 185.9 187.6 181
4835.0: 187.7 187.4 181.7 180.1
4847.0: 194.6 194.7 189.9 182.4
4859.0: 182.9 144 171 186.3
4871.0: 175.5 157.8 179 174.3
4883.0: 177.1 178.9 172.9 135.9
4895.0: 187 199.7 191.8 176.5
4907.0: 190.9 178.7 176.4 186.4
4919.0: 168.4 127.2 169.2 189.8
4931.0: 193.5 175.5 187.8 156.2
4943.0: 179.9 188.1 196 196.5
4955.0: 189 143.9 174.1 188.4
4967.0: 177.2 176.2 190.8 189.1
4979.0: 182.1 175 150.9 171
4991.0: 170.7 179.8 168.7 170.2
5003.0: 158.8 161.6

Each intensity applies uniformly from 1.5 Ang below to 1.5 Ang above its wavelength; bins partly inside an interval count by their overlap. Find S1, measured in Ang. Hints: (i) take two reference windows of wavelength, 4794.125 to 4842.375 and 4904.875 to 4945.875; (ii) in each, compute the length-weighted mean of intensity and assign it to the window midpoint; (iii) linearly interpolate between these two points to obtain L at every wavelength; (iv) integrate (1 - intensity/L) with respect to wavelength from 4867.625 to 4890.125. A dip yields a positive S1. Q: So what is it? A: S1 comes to 0.80 Ang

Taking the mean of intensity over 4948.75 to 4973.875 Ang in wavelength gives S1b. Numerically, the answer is 180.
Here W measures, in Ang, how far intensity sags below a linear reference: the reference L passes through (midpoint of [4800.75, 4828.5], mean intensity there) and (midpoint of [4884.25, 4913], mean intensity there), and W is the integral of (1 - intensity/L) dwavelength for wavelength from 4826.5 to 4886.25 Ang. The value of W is 1.5 Ang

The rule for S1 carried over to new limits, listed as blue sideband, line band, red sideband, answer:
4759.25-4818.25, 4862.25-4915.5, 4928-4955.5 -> 2.20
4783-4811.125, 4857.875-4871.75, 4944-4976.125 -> 0.87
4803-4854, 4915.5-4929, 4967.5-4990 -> 1.12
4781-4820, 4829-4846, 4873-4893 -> -0.56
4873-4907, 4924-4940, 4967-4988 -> -0.40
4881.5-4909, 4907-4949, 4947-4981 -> 0.93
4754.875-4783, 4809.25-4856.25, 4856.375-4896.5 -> -3.93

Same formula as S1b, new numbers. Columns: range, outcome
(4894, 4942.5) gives 178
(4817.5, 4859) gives 187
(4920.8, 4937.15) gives 174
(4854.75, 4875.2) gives 171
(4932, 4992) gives 178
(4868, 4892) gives 172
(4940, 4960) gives 180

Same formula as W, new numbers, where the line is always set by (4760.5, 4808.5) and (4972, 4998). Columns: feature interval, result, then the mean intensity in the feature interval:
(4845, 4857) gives -0.8 Ang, 190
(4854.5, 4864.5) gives 0.5 Ang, 170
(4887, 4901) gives 0.1 Ang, 176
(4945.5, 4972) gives -0.8 Ang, 181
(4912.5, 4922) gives 0.4 Ang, 169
